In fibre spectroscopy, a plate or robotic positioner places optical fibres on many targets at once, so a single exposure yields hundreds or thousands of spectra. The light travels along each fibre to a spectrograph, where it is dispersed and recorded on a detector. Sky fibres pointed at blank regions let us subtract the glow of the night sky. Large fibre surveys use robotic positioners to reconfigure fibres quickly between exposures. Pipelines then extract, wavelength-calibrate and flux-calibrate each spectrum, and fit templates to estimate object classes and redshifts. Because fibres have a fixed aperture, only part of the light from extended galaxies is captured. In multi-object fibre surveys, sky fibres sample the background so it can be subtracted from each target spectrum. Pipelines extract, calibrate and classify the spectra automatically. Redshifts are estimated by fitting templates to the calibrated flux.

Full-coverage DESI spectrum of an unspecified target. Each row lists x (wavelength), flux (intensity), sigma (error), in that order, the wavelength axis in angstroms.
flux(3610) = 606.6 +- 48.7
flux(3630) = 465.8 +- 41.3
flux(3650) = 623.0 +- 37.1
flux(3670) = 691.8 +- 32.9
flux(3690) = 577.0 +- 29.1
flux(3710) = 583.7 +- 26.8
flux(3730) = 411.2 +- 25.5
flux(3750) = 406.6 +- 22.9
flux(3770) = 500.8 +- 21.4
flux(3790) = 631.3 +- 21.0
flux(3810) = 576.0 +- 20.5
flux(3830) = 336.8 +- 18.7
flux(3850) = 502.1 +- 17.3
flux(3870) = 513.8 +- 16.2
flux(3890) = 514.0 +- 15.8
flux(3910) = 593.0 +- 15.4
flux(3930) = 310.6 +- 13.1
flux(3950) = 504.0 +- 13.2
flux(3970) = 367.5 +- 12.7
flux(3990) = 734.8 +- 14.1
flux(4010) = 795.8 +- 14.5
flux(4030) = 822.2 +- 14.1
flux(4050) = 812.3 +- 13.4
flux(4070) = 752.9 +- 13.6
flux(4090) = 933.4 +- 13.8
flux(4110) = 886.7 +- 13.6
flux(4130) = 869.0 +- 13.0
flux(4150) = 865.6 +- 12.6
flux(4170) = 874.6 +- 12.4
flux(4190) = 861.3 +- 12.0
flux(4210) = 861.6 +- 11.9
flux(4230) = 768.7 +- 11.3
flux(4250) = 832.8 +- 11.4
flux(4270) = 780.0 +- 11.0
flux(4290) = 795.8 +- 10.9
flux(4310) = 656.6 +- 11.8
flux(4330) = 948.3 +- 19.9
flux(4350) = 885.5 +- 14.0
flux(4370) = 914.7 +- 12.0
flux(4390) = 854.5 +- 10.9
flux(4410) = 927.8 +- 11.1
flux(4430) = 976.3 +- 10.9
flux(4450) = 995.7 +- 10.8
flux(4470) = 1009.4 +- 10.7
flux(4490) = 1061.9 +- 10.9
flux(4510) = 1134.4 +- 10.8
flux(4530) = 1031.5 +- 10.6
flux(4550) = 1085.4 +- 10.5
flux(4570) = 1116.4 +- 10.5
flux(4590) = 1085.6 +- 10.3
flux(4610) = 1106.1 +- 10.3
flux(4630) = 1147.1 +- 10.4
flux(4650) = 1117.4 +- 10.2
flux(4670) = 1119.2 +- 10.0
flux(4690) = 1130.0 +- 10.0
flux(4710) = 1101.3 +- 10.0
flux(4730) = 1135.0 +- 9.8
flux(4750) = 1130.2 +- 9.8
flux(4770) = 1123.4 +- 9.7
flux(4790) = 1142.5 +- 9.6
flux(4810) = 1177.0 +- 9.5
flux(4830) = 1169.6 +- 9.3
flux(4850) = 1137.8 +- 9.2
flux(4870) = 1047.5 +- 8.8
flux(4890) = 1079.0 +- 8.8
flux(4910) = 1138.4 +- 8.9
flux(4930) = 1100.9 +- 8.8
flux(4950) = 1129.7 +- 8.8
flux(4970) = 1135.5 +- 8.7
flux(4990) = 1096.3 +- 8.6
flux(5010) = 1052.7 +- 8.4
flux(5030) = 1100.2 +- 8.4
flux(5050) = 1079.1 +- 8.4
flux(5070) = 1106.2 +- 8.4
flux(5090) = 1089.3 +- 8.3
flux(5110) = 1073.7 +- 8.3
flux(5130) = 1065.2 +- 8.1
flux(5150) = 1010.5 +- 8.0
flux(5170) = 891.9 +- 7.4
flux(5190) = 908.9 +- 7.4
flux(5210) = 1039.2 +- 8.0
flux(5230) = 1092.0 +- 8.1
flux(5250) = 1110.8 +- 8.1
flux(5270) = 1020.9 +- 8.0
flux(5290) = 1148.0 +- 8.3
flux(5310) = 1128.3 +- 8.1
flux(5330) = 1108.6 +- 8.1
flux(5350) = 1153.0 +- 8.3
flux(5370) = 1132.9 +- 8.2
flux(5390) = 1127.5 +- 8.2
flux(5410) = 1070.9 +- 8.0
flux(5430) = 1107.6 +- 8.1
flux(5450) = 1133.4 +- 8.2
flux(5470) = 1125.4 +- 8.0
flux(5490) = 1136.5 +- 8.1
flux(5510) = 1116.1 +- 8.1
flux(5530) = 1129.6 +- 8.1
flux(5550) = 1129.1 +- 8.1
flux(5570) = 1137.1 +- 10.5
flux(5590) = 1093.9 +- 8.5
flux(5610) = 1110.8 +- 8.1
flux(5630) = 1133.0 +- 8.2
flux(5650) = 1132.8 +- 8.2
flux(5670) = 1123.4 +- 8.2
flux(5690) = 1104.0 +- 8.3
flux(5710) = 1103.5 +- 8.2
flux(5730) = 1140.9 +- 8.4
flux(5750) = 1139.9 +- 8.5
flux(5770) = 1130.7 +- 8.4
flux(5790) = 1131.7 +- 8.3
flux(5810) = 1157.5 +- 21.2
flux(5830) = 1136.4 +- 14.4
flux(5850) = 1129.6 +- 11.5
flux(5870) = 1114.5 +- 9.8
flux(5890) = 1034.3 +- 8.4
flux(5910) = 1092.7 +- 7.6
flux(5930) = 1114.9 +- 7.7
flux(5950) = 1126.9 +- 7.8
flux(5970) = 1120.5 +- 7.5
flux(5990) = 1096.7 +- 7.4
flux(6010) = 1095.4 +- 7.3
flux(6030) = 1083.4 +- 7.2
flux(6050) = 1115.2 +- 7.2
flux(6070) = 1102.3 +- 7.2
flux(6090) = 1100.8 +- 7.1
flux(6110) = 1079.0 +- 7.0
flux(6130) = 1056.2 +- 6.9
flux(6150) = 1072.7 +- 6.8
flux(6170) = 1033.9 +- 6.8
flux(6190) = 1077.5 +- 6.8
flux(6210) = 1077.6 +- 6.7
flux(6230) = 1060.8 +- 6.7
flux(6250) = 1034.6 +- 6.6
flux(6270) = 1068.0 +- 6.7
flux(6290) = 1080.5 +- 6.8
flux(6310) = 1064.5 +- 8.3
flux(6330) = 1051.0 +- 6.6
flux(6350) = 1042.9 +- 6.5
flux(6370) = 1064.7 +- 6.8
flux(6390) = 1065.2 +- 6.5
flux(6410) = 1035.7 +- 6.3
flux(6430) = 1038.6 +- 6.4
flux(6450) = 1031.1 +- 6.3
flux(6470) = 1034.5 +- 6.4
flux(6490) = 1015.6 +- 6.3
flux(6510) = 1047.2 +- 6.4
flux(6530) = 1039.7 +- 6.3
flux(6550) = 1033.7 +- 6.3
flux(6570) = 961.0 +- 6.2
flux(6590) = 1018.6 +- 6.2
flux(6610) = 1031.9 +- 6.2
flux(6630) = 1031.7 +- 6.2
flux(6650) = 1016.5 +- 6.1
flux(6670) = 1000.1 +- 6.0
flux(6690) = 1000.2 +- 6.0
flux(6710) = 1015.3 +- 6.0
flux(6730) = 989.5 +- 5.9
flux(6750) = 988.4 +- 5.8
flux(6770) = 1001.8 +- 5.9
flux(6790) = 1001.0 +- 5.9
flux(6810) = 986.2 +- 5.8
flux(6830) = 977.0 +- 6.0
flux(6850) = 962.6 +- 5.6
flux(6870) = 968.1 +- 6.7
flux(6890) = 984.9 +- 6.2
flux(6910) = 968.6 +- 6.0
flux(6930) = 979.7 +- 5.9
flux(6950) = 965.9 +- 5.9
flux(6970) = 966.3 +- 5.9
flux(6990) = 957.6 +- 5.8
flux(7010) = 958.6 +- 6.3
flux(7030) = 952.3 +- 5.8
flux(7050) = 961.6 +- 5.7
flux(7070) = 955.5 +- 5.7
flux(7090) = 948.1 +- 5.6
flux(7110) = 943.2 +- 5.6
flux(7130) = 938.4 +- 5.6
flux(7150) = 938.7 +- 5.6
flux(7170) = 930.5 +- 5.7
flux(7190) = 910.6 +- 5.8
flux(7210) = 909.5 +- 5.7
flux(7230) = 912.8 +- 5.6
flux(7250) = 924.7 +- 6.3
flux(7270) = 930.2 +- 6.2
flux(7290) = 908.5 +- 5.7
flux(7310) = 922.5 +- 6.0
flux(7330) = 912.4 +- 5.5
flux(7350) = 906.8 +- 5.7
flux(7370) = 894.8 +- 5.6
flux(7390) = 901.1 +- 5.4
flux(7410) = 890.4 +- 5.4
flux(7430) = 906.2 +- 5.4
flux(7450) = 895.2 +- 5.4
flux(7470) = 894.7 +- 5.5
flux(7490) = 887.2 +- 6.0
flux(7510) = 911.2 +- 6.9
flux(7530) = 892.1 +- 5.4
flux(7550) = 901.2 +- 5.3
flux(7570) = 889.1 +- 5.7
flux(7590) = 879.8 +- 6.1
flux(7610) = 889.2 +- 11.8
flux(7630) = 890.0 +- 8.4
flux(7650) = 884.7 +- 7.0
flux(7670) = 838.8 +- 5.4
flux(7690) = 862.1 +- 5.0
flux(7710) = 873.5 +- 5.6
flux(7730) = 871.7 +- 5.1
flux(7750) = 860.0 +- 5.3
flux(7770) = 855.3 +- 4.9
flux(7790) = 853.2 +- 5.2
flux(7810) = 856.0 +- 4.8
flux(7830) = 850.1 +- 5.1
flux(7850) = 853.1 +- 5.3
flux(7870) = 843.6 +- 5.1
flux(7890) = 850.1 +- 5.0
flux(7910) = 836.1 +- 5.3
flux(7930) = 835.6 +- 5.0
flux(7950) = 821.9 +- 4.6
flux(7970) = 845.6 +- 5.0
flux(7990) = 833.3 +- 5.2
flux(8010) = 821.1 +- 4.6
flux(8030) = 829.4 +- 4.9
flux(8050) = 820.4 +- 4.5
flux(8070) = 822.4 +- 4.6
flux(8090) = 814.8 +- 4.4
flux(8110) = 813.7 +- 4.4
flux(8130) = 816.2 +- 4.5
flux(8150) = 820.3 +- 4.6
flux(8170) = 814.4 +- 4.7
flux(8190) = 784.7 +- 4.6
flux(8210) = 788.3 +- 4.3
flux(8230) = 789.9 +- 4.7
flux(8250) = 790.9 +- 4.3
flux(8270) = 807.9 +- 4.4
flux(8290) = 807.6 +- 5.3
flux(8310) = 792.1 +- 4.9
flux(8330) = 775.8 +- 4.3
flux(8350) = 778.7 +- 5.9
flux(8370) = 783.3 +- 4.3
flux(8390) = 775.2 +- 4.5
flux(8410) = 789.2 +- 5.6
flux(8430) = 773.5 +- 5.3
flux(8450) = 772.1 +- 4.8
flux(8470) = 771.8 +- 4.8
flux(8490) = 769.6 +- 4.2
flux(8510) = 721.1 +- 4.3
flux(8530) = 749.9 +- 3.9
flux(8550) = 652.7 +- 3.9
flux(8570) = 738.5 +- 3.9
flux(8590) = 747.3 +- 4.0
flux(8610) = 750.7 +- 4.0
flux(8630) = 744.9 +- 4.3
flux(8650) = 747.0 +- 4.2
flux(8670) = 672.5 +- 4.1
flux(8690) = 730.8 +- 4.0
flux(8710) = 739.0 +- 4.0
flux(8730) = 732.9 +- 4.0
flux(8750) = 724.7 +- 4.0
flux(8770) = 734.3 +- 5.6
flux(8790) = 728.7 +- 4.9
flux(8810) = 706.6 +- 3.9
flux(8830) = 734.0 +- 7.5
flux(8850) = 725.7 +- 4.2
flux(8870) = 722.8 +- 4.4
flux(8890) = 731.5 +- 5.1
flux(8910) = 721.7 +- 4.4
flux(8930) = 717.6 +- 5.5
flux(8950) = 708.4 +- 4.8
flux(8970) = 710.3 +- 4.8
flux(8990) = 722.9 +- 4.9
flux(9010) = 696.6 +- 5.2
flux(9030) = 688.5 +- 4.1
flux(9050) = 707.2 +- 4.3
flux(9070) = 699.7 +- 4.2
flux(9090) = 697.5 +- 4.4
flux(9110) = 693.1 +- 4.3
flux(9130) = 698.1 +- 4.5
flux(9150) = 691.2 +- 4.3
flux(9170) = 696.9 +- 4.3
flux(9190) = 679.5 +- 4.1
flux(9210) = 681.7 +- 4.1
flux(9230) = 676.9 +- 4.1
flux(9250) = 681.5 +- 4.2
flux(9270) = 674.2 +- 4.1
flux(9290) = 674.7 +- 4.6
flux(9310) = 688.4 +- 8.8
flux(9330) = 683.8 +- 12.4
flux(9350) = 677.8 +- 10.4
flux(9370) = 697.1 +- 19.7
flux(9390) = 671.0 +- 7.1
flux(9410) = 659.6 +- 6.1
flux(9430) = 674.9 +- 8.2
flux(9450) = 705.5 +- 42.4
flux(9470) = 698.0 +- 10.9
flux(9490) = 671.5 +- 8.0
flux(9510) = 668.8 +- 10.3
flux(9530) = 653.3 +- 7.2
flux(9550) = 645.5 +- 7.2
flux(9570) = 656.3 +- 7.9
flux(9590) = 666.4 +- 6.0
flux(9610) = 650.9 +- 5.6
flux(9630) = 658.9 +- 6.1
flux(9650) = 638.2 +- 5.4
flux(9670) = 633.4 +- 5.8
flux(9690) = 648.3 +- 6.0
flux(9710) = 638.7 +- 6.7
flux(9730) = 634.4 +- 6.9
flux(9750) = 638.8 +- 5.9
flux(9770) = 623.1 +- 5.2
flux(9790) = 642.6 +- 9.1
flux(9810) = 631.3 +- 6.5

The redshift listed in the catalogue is 0.000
